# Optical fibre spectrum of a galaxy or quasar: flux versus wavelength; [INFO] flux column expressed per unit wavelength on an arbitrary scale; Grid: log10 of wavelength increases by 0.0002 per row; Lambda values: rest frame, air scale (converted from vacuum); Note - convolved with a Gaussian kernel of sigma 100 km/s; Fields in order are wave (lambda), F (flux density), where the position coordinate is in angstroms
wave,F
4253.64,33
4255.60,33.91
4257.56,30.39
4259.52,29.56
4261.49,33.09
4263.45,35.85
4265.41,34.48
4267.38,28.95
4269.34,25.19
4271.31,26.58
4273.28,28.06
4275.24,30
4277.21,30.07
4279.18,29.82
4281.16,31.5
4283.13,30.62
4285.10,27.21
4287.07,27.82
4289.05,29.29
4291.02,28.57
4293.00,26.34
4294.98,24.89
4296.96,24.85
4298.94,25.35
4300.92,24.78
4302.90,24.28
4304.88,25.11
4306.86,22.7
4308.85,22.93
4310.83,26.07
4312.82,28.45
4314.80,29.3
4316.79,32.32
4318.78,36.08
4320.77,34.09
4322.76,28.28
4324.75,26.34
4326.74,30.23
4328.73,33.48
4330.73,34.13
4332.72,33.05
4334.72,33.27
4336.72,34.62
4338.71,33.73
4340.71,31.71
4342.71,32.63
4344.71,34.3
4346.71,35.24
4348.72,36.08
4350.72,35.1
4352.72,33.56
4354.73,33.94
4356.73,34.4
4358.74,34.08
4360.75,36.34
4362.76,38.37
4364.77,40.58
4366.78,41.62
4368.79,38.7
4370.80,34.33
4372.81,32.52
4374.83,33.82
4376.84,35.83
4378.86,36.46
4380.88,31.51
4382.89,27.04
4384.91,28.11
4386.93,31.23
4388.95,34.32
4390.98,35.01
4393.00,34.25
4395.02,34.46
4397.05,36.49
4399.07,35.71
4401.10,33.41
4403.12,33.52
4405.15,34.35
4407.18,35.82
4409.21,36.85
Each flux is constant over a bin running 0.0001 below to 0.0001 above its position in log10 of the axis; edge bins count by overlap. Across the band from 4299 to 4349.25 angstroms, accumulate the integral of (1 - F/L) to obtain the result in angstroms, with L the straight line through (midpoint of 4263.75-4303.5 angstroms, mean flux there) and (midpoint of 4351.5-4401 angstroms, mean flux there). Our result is 1.07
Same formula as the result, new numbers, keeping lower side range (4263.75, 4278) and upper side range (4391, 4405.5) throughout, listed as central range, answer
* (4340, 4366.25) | -1.97 angstroms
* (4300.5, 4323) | 2.29 angstroms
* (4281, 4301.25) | 1.94 angstroms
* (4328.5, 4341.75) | -0.57 angstroms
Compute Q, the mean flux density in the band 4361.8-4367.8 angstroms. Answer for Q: 40.2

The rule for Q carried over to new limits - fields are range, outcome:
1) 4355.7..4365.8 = 36.8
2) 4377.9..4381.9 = 34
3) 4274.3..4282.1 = 30.3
